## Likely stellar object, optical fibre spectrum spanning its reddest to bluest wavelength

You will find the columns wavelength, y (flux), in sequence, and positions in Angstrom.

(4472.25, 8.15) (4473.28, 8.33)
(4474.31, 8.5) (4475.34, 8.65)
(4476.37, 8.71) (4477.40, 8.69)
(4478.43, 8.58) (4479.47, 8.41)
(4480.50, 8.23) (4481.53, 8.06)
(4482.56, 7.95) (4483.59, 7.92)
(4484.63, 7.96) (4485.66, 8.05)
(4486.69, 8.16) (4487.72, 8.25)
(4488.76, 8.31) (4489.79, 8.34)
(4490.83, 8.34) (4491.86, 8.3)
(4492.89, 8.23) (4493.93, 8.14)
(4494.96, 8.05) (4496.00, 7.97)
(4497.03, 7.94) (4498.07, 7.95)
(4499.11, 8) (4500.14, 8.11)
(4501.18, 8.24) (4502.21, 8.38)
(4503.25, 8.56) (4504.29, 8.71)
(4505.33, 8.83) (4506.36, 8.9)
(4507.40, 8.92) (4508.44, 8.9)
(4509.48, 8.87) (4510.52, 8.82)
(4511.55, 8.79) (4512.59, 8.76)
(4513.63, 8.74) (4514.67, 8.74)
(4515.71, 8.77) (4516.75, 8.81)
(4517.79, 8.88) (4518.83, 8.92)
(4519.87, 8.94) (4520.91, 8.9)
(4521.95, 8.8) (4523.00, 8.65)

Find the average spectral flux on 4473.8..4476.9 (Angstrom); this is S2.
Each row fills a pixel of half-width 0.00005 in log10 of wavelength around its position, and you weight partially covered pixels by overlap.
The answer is 8.63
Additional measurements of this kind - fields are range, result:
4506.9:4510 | 8.88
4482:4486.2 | 7.98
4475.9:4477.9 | 8.7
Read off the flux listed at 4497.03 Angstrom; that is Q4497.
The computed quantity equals 7.94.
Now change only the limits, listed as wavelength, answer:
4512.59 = 8.76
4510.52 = 8.82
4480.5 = 8.23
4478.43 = 8.58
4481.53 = 8.06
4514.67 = 8.74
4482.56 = 7.95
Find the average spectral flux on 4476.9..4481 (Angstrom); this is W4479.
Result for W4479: 8.47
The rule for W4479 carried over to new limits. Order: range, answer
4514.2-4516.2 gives 8.75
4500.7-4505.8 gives 8.54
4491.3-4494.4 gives 8.23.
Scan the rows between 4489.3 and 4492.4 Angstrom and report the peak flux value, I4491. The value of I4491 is 8.34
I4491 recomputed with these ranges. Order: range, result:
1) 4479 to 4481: 8.41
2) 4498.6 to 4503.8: 8.56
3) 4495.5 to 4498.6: 7.97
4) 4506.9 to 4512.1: 8.92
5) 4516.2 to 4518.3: 8.88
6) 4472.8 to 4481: 8.71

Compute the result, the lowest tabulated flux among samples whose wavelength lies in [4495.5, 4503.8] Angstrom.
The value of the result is 7.94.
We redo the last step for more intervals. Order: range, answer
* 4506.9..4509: 8.9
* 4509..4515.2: 8.74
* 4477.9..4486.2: 7.92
